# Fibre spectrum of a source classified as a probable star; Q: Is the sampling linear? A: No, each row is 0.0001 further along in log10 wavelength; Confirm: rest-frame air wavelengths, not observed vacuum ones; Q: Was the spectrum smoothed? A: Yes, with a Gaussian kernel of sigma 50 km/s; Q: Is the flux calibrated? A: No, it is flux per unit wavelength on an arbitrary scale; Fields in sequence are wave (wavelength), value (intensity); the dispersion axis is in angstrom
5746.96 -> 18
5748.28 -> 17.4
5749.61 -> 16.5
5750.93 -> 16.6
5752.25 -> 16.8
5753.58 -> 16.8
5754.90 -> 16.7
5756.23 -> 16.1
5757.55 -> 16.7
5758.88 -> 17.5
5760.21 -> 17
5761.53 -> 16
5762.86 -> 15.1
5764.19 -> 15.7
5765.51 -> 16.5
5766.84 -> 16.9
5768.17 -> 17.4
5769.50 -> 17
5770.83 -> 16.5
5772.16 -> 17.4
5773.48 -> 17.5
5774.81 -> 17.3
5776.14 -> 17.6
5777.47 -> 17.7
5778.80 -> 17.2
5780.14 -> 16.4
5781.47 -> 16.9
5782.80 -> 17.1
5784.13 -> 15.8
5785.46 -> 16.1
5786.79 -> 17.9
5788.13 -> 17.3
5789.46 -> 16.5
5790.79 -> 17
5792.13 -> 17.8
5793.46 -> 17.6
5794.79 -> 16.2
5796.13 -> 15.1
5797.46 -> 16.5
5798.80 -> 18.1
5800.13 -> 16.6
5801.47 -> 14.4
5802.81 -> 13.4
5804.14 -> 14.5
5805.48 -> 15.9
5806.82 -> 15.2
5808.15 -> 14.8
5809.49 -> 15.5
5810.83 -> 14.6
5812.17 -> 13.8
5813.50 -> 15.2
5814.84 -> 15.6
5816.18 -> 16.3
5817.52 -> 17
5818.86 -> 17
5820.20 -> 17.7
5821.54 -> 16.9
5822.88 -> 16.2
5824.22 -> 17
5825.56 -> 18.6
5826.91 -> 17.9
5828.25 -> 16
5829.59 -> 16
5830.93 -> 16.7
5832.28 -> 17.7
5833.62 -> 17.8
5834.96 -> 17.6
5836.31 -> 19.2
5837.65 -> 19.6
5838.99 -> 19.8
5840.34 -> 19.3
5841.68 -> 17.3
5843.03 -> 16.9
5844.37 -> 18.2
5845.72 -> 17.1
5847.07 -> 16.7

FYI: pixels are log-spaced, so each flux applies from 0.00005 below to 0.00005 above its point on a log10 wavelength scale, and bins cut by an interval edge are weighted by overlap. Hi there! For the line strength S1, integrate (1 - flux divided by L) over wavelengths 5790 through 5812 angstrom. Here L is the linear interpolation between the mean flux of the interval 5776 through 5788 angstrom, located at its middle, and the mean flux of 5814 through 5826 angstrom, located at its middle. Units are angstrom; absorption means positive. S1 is 1.5 angstrom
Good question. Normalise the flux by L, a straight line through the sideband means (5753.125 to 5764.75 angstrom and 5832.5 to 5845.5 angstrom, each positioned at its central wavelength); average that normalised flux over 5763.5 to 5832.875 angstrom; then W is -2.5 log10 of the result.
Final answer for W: 0.054 mag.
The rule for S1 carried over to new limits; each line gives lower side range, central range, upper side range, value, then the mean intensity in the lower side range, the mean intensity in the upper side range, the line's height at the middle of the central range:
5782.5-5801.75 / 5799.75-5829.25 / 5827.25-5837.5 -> 2.1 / 16.7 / 17.4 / 17.1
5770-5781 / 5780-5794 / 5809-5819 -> -0.2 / 17.2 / 15.6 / 16.7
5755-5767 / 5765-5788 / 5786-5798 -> -0.5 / 16.4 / 16.9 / 16.6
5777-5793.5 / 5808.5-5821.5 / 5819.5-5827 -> 1.0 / 17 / 17.3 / 17.3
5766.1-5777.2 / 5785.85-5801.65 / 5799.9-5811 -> -1.1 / 17.2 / 14.9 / 15.7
